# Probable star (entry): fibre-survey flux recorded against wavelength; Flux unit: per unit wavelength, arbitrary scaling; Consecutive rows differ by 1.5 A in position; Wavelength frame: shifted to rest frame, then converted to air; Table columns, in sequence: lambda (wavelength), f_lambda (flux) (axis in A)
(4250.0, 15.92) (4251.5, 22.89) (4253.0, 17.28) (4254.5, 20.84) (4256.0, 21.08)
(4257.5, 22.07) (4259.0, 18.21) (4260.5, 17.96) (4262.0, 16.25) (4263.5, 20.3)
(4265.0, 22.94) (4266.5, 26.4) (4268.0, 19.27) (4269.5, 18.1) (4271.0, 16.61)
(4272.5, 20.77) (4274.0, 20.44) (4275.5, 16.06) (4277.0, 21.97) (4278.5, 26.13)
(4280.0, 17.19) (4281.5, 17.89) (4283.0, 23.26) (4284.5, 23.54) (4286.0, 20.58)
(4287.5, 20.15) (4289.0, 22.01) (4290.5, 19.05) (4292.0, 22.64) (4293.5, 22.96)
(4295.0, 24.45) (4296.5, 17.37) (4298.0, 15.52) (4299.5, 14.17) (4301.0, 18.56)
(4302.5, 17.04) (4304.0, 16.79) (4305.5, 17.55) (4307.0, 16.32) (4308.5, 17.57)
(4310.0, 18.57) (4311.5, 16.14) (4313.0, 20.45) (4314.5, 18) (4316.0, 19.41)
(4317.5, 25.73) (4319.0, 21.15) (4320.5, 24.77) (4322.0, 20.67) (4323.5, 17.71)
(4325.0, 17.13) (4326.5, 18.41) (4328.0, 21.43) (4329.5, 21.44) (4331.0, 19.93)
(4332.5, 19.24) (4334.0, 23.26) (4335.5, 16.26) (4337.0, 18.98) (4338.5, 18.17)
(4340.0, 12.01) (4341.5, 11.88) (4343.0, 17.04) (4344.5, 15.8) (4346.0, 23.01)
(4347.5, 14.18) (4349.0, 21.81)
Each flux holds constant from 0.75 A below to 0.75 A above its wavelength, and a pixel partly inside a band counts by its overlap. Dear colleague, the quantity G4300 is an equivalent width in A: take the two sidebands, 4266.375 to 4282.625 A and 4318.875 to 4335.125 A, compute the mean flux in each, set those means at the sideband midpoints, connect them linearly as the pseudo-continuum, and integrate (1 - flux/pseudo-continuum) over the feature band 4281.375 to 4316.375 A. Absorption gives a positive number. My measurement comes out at 1.6 A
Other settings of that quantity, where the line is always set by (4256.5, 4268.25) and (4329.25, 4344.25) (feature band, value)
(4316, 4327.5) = -1.6 A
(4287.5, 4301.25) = -0.3 A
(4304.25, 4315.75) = 0.5 A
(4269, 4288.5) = -0.4 A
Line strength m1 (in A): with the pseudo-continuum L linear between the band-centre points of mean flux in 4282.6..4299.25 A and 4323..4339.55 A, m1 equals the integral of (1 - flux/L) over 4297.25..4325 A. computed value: 1.8 A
